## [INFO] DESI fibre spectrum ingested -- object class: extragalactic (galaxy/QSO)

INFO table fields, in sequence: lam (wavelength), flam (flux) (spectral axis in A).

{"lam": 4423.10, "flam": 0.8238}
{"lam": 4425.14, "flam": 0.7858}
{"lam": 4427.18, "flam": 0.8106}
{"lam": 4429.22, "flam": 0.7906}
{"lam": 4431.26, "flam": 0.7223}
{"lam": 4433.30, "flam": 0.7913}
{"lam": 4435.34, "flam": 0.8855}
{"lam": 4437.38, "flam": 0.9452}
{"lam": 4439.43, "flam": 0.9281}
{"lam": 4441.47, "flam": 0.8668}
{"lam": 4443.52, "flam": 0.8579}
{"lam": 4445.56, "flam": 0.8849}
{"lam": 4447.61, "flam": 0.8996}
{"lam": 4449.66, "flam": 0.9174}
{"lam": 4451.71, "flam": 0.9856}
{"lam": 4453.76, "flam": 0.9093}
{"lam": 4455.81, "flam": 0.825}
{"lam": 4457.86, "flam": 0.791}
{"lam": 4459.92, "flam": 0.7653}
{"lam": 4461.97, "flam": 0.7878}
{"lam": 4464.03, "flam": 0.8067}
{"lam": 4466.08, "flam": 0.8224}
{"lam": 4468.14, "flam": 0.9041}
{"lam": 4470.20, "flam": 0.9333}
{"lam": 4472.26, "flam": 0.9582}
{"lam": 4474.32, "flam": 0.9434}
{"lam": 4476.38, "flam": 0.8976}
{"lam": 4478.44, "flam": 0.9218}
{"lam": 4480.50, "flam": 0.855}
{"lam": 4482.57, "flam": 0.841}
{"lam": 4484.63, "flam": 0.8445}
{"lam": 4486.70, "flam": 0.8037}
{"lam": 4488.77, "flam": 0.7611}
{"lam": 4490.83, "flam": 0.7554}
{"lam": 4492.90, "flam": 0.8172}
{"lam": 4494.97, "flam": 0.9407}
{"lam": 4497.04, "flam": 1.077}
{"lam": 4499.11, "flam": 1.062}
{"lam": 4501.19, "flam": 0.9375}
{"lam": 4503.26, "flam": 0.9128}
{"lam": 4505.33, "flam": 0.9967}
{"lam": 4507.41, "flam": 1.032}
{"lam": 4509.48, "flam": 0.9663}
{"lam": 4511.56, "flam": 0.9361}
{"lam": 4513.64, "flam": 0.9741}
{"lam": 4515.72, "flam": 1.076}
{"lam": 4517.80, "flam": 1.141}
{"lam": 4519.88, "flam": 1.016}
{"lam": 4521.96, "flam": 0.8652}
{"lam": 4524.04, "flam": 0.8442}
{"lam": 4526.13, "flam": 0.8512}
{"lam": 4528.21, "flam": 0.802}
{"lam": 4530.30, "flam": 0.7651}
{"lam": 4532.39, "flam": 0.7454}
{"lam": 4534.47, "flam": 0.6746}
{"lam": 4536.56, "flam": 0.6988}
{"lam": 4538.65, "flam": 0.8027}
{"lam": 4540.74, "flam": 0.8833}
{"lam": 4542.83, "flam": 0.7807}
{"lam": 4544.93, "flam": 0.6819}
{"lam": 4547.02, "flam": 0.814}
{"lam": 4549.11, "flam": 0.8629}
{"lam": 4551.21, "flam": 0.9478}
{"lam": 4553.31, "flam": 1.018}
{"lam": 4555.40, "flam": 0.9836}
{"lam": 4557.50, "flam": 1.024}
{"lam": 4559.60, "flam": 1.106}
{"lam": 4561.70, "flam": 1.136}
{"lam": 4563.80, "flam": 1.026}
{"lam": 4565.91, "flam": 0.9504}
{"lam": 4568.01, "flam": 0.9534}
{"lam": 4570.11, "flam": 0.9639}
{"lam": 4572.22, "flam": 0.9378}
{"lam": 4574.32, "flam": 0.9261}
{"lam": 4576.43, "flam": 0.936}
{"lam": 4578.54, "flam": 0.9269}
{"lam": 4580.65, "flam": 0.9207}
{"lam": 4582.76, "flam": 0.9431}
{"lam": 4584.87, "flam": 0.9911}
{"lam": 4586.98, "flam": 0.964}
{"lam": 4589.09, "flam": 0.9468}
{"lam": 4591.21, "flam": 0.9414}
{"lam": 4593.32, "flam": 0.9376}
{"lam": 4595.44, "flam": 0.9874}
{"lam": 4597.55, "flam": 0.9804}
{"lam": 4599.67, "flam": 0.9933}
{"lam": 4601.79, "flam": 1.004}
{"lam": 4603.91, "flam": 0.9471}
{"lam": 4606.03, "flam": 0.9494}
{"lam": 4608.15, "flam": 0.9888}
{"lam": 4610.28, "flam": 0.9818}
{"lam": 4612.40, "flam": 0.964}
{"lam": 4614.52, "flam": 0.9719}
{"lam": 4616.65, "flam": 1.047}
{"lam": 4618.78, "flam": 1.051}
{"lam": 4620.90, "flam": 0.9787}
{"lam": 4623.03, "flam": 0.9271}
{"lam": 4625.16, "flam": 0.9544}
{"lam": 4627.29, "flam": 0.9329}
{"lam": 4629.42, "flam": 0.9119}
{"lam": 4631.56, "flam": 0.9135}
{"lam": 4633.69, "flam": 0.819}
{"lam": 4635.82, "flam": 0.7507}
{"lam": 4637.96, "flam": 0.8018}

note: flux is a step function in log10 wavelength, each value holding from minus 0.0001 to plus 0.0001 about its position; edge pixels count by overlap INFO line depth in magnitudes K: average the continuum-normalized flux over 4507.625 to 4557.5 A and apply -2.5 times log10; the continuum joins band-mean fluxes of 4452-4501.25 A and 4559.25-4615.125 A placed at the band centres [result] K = 0.05 mag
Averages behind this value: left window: 0.874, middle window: 0.881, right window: 0.971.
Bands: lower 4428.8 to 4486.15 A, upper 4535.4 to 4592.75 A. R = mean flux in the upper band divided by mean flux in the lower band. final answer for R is 1.07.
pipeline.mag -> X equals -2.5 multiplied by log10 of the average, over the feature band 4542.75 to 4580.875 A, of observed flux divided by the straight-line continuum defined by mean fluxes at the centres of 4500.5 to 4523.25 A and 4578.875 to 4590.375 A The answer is 0.018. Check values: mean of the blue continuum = 0.986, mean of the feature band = 0.946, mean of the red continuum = 0.951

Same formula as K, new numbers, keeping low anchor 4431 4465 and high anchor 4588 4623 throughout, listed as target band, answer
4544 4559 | 0.03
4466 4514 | -0.03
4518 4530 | 0.04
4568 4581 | 0.02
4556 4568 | -0.10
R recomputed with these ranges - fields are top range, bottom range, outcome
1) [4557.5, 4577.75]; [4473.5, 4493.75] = 1.18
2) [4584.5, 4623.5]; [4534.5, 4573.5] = 1.07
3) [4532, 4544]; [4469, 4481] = 0.83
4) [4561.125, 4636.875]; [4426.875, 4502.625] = 1.10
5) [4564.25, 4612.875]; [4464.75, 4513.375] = 1.05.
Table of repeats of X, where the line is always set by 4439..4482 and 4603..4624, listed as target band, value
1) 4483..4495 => 0.109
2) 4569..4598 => 0.013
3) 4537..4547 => 0.188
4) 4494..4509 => -0.100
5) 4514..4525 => -0.081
